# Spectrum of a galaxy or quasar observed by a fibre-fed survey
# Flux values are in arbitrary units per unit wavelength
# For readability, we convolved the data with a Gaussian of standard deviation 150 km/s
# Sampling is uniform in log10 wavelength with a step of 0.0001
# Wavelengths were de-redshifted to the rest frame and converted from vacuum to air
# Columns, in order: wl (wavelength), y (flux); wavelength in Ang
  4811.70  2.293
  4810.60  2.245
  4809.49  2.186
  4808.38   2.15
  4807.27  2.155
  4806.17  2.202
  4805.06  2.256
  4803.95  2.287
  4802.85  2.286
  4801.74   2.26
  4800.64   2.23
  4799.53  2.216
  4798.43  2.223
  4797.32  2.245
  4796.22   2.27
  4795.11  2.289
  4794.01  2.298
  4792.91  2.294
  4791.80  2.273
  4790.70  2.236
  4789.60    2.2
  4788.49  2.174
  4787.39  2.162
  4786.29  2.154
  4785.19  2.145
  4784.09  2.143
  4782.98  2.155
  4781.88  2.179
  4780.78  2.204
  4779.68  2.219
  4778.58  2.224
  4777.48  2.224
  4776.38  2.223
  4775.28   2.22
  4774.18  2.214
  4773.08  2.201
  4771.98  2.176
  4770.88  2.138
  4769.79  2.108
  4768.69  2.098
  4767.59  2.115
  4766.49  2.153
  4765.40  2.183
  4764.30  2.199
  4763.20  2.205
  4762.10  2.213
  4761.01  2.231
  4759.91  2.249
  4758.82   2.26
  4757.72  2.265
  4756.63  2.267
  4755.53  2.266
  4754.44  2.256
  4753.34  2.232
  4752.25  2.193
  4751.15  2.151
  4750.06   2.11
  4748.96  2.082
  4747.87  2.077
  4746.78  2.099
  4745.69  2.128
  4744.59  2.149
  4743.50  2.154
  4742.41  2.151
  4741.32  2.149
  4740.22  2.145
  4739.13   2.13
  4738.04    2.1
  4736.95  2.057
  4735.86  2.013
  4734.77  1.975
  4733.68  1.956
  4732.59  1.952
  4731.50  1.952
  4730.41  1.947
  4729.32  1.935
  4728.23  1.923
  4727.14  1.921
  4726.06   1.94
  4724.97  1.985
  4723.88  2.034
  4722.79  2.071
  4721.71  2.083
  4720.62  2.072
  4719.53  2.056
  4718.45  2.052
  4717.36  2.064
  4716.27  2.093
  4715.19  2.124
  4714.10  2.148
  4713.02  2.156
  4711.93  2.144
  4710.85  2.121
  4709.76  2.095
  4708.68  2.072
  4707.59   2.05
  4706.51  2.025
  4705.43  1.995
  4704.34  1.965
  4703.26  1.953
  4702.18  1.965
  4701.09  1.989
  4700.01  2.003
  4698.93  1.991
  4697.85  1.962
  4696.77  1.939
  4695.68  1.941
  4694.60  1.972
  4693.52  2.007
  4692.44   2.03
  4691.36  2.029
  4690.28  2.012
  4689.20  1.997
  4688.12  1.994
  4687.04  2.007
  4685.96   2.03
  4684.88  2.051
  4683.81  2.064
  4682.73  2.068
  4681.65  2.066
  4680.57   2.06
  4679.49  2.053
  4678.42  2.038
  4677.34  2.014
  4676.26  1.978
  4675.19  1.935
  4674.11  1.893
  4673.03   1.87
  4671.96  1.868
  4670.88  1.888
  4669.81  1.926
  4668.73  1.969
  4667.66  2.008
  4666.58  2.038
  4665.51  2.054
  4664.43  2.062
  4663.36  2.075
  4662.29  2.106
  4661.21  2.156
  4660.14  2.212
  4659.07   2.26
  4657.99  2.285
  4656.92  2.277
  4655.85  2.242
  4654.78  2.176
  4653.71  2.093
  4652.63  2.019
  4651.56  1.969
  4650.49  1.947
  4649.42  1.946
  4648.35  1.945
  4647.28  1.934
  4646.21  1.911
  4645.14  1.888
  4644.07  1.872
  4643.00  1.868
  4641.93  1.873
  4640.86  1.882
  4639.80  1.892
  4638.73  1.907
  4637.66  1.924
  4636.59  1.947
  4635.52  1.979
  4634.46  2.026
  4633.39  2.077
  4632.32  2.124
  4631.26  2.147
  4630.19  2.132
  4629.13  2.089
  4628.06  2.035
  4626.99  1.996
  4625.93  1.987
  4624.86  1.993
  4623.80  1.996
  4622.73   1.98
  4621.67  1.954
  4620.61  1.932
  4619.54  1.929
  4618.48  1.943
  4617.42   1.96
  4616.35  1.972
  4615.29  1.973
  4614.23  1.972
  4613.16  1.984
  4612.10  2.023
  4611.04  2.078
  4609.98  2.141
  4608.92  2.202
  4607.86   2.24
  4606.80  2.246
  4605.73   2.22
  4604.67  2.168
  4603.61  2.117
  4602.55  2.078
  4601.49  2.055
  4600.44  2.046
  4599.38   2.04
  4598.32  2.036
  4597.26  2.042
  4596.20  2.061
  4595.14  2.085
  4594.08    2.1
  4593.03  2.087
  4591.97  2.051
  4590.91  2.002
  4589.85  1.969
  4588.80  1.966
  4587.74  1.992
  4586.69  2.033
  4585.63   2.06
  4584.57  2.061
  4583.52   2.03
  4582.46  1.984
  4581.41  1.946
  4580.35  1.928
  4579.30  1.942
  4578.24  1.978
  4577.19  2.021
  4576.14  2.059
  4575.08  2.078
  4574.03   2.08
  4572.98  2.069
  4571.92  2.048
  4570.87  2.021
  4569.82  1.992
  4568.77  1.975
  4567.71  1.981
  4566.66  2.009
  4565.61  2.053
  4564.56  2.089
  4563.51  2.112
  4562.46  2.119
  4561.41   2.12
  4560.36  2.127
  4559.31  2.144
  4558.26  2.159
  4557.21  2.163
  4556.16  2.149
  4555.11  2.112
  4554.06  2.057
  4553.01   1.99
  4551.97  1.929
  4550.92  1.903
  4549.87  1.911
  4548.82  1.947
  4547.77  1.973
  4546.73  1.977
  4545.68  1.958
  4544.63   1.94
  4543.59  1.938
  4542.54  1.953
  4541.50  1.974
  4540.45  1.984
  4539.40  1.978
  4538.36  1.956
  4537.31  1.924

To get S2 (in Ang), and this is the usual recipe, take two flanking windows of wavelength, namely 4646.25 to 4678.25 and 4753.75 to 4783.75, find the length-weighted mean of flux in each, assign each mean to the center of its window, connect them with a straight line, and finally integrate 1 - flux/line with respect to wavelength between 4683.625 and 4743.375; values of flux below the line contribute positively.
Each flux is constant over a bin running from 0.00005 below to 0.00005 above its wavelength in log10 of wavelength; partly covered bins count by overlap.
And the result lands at 2.4 Ang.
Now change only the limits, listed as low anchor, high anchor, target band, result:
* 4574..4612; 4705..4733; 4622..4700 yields 1.4 Ang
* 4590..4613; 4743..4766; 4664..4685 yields 1.4 Ang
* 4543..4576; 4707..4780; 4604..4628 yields 0.2 Ang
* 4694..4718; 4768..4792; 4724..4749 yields 0.7 Ang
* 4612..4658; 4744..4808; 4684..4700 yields 0.6 Ang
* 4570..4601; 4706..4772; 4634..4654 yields 1.2 Ang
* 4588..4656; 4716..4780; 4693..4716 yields 0.6 Ang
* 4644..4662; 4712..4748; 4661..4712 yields 1.4 Ang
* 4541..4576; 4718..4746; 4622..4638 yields 0.0 Ang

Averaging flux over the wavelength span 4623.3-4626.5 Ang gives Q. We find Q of 2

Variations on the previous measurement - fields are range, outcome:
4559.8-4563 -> 2.12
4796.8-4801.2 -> 2.23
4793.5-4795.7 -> 2.29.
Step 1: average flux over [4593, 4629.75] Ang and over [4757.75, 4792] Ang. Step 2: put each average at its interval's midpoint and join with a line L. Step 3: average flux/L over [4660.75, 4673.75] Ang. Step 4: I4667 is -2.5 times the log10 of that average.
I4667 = 0.05 mag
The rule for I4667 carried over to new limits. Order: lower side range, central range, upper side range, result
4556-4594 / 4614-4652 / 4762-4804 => 0.064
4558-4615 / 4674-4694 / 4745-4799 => 0.058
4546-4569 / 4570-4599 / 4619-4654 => -0.003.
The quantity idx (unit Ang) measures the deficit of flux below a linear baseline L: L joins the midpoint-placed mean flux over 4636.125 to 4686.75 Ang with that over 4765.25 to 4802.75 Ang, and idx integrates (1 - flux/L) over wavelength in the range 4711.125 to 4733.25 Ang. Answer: 0.8 Ang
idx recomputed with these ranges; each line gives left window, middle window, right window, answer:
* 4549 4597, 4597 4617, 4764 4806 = -0.2 Ang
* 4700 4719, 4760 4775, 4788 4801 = 0.1 Ang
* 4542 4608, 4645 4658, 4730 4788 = 0.3 Ang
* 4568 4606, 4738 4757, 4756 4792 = 0.1 Ang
